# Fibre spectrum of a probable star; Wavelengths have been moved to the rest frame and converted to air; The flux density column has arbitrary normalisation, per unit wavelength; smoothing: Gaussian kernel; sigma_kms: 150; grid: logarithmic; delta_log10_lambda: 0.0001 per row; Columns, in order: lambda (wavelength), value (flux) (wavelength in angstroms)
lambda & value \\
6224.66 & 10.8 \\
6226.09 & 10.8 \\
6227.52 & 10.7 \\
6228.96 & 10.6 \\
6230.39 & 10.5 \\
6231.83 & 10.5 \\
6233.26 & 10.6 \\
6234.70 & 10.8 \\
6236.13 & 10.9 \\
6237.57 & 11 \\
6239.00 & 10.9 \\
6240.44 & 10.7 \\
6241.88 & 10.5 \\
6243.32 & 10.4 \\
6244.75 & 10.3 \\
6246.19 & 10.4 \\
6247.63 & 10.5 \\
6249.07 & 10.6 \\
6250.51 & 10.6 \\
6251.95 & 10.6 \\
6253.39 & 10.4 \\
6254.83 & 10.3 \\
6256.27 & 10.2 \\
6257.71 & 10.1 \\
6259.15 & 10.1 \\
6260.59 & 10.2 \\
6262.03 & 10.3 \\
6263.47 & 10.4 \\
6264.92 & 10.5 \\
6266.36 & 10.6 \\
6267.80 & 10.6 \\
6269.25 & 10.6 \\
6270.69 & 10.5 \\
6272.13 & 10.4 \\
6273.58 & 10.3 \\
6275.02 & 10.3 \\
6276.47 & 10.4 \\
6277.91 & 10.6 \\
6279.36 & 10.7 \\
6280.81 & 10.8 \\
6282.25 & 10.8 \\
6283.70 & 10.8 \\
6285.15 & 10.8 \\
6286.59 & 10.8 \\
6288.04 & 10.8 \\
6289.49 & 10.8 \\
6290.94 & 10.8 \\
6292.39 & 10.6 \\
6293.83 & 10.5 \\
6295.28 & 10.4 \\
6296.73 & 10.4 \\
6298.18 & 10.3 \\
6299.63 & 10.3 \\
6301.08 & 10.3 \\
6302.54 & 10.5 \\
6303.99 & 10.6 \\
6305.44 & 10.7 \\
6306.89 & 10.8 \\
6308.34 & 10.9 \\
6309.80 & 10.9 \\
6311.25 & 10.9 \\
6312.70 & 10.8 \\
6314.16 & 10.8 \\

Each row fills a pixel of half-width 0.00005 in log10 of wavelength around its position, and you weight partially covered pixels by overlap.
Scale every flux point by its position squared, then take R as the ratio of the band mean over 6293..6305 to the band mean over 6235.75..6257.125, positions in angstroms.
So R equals 1.0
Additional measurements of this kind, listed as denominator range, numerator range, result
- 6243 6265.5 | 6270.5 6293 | 1.04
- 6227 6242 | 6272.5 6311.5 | 1.01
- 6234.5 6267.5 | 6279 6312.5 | 1.03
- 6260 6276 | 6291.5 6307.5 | 1.02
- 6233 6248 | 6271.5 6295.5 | 1.01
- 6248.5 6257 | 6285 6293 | 1.04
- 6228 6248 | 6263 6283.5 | 1.00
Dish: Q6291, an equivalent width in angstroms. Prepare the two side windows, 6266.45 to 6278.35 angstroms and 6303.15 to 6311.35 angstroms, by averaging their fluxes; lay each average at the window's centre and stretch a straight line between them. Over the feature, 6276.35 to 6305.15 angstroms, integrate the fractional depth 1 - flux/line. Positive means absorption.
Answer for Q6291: 0.1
